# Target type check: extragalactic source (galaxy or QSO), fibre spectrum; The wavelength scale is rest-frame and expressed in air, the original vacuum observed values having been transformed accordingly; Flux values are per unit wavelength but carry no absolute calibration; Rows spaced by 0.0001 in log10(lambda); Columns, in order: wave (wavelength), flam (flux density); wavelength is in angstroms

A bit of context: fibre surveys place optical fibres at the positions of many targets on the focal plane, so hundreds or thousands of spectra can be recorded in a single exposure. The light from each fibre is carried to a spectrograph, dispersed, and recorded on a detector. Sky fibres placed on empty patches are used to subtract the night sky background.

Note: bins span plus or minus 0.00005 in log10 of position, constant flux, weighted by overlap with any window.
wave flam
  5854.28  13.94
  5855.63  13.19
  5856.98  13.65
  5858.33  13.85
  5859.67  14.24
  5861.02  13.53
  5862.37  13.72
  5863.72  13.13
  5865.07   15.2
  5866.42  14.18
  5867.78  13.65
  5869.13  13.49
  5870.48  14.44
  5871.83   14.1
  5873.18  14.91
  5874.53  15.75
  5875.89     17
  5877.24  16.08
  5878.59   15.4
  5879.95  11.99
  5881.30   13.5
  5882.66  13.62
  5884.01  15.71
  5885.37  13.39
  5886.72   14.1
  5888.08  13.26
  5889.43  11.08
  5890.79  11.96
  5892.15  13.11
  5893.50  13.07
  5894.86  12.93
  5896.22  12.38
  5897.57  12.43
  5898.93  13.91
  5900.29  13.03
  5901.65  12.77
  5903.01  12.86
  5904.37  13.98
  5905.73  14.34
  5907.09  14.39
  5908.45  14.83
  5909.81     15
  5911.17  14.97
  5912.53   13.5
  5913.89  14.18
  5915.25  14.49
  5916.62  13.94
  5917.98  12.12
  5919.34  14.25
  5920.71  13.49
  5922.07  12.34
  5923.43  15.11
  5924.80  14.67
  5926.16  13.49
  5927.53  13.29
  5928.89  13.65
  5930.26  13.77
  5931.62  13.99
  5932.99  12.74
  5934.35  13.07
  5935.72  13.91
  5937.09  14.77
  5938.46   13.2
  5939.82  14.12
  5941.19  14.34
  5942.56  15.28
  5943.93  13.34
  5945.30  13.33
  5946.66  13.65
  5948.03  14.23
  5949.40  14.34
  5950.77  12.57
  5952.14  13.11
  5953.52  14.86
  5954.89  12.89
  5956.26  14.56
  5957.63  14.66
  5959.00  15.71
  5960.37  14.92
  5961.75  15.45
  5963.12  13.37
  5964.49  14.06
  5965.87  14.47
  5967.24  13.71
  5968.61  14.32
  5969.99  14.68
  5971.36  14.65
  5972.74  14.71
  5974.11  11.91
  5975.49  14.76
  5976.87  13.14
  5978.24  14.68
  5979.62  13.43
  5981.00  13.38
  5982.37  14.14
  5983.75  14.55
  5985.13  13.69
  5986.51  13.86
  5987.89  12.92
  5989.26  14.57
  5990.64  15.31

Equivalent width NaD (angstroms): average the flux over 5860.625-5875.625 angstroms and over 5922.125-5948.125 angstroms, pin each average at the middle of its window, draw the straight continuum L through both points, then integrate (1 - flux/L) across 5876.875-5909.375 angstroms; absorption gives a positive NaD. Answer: 1.4 angstroms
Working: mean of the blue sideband 14.3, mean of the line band 13.5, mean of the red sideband 13.8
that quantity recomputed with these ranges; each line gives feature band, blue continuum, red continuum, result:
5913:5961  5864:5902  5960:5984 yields 0.3 angstroms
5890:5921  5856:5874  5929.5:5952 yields 0.7 angstroms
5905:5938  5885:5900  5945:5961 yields -1.2 angstroms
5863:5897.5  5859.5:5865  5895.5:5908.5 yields -0.6 angstroms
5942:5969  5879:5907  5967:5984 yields -0.6 angstroms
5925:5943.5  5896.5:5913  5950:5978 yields 0.2 angstroms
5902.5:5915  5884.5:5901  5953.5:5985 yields -1.0 angstroms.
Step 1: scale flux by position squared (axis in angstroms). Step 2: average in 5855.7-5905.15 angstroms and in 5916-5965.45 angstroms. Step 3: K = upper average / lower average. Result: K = 1.0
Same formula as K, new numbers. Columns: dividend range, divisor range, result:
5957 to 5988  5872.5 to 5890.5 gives 1.03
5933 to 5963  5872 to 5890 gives 1.01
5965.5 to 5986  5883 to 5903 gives 1.10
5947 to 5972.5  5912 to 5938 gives 1.05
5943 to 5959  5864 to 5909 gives 1.03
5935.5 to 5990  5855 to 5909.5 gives 1.05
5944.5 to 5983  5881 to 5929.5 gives 1.06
